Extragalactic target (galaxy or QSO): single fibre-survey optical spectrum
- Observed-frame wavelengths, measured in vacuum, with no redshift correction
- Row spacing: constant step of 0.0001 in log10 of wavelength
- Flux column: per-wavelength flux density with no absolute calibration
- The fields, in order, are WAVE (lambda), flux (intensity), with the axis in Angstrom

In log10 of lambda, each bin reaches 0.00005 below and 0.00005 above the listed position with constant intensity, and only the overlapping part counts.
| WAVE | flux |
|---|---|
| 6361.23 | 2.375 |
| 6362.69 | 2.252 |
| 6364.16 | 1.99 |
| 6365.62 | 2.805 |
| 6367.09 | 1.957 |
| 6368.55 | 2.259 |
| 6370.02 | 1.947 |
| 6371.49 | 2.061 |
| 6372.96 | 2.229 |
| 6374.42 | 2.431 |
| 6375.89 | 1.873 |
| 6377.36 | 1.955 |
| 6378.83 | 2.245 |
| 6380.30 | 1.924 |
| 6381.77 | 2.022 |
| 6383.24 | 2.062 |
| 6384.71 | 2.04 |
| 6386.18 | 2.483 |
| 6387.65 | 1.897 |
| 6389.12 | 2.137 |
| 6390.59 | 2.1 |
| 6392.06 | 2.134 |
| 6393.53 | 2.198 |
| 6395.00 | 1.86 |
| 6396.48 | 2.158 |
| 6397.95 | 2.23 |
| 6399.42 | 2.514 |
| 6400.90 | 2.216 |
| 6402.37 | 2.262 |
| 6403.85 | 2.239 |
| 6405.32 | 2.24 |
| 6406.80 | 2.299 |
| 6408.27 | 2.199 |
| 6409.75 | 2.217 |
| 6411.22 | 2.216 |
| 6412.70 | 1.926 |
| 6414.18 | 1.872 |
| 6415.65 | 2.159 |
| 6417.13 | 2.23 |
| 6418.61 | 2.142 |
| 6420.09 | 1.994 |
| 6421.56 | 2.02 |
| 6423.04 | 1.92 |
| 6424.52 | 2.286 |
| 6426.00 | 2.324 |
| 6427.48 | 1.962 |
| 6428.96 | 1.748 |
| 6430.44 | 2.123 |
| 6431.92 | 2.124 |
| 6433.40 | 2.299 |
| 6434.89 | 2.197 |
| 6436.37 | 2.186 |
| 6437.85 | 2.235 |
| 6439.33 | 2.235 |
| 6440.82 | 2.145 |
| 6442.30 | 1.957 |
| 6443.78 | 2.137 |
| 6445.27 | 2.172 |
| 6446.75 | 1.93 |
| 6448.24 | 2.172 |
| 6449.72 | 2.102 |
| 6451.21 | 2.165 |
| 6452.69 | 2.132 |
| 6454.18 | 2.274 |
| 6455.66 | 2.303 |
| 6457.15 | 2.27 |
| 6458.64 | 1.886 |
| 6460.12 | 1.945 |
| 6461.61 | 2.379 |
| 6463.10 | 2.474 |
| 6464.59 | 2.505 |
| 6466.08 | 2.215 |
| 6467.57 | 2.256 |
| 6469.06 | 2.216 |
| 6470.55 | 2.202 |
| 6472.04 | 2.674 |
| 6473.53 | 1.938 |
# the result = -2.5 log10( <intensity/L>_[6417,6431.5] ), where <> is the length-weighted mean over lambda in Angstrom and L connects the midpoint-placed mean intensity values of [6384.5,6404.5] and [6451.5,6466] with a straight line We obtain 0.069 mag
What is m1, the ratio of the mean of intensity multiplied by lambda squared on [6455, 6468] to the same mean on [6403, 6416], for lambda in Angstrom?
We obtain 1.06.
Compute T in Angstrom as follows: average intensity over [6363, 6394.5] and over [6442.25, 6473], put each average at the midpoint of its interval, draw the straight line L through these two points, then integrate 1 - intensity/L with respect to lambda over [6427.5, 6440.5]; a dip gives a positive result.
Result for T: 0.3 Angstrom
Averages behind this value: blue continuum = 2.13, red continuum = 2.21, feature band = 2.13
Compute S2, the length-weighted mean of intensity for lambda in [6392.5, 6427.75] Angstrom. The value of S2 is 2.16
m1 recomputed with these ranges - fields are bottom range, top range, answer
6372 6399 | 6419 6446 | 1.01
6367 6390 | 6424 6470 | 1.06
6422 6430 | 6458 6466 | 1.11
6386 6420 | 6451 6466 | 1.05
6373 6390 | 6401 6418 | 1.04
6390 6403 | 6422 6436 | 0.97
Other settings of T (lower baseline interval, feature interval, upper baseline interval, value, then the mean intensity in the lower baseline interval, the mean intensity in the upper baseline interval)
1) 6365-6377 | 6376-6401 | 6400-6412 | 1.02 Angstrom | 2.18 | 2.24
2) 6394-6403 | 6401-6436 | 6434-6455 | 0.77 Angstrom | 2.21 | 2.15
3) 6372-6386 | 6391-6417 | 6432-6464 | -0.57 Angstrom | 2.1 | 2.17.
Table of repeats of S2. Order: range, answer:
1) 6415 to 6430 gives 2.08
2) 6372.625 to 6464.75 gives 2.15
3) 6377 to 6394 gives 2.1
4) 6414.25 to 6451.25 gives 2.11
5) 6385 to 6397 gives 2.12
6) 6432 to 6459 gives 2.16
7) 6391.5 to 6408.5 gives 2.21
